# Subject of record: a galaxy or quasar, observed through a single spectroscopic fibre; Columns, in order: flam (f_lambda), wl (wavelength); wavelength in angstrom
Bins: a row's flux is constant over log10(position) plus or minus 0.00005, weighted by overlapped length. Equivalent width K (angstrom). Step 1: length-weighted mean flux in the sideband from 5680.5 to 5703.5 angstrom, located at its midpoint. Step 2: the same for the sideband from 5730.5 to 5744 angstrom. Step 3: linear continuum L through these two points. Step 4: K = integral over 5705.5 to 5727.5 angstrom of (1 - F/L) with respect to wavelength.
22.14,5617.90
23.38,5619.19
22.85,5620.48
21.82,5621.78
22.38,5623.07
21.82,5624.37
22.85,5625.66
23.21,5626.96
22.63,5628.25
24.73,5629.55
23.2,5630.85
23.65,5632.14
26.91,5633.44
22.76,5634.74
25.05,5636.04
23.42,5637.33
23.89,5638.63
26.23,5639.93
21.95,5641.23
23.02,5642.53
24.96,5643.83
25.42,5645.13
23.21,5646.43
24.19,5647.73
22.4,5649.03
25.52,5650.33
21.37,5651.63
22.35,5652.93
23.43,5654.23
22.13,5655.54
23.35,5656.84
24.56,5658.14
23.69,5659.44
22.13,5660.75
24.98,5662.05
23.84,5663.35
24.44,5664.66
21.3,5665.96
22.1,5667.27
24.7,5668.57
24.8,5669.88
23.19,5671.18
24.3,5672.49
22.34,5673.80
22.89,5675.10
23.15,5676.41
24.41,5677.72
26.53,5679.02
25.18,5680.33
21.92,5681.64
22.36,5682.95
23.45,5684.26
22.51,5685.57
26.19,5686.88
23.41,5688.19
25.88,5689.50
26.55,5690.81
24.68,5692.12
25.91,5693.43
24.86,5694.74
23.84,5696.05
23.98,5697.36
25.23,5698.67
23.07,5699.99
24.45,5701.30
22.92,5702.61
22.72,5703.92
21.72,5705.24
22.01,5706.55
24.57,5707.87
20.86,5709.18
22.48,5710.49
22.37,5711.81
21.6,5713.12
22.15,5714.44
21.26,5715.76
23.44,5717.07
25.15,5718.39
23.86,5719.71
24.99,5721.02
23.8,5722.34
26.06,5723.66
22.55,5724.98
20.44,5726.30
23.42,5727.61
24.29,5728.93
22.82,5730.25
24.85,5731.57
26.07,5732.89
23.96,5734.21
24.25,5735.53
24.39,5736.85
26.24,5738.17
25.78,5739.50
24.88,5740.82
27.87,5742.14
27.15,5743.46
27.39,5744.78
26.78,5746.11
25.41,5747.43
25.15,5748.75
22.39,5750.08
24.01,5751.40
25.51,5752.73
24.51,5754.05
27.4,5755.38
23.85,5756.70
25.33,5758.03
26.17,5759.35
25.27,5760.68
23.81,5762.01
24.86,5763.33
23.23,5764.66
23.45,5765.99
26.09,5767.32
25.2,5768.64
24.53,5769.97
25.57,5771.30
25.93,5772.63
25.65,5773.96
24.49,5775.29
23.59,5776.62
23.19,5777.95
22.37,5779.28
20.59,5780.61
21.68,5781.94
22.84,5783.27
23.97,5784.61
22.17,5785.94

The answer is 1.7 angstrom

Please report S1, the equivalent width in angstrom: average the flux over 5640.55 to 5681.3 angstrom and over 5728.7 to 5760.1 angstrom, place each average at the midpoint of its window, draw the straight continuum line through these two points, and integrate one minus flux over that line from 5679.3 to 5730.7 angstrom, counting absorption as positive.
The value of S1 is 1.87 angstrom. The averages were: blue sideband 23.6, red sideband 25.3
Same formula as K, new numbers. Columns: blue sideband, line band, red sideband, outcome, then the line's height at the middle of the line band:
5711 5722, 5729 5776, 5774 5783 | -4.4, 23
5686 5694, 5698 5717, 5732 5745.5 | 2.1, 25.5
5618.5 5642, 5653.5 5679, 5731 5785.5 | 0.3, 23.8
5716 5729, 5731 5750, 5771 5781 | -1.5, 23.8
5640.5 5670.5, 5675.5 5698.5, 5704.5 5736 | -1.0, 23.4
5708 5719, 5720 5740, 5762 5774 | -0.9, 23.2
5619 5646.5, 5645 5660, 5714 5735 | 0.2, 23.6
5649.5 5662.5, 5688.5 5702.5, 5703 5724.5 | -1.0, 23.1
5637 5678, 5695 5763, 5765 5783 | -1.1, 23.8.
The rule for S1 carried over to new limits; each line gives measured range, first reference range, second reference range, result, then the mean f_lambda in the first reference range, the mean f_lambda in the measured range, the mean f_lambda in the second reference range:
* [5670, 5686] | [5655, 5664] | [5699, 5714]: -0.3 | 23.6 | 23.6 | 22.7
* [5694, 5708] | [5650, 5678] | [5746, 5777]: 0.2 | 23.4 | 23.6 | 24.9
